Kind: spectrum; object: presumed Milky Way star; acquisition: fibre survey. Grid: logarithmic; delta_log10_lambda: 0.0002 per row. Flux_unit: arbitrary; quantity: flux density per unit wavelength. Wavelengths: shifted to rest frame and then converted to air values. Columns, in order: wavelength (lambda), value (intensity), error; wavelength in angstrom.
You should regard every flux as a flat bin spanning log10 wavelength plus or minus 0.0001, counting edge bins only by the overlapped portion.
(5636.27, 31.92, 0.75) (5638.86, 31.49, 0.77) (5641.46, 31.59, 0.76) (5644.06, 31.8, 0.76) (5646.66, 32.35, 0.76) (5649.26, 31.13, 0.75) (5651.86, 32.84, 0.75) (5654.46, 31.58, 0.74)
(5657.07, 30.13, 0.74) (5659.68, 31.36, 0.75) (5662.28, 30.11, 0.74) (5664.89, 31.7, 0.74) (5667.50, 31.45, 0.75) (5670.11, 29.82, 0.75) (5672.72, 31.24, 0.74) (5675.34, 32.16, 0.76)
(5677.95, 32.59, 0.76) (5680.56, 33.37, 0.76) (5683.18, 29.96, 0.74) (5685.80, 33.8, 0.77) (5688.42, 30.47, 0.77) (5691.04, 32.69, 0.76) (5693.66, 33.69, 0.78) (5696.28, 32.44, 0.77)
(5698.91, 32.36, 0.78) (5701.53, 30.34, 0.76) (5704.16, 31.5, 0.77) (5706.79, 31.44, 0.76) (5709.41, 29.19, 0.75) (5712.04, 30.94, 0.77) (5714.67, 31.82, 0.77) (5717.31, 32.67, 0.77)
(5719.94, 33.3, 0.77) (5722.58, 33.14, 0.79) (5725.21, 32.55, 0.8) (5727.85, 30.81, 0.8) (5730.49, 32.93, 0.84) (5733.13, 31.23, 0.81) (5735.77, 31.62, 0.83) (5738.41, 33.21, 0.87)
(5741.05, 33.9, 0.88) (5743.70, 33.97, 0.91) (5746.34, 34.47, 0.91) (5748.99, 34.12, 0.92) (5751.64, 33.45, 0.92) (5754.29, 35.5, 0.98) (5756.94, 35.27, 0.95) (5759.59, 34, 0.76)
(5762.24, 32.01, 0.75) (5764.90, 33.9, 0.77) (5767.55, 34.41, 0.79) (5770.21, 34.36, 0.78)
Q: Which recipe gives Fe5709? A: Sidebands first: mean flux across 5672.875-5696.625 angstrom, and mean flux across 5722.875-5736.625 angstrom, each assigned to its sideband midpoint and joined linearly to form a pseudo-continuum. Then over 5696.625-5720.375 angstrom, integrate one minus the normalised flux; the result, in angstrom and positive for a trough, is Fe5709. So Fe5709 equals 0.46 angstrom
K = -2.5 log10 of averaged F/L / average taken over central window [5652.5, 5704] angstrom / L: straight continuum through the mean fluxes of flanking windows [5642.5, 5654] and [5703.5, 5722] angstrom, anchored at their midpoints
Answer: 0.01 mag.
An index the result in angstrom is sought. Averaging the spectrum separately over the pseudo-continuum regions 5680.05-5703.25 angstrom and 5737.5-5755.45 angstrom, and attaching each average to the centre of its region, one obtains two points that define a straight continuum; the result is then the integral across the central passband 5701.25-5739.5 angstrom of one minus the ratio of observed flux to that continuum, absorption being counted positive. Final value 1.5 angstrom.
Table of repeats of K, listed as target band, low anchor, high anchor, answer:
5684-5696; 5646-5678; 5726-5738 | -0.034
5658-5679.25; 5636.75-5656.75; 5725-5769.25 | 0.028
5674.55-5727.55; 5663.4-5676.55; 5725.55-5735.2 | -0.017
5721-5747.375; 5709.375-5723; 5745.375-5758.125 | 0.017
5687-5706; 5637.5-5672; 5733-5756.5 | 0.017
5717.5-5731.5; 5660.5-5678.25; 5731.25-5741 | -0.014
